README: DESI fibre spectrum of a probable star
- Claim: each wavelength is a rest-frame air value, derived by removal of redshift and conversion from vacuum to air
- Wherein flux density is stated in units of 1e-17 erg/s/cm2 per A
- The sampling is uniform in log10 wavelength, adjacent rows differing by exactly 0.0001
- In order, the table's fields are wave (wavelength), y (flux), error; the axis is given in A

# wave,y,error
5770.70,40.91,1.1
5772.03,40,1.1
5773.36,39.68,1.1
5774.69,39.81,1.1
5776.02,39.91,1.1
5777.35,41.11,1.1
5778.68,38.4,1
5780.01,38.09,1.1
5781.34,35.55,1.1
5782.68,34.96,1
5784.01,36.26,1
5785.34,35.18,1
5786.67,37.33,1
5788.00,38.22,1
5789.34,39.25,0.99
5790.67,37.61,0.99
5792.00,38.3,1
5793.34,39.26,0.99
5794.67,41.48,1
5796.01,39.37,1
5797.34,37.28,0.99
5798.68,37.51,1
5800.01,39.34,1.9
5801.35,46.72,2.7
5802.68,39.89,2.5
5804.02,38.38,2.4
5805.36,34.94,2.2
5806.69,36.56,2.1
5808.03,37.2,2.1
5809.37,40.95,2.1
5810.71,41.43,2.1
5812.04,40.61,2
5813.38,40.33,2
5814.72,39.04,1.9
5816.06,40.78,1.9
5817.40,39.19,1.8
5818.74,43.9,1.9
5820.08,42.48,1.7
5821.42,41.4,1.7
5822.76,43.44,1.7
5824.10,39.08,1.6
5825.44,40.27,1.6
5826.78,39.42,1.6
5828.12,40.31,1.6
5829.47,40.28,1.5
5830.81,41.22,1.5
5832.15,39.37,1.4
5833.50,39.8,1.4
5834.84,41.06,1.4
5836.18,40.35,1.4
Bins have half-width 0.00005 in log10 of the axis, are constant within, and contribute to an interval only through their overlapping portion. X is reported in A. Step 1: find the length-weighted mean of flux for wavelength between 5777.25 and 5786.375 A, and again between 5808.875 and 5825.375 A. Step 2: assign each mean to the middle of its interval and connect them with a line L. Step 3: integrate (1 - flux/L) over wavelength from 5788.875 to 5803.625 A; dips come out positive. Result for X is -0.41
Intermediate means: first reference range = 36.8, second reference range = 41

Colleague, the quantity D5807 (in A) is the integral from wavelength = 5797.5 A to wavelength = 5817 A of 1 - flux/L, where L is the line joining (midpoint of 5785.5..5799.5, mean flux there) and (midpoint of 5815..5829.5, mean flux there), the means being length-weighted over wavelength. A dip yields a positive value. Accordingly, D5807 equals 0.09 A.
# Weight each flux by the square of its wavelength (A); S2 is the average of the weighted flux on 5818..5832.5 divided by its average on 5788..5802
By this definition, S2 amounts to 1.05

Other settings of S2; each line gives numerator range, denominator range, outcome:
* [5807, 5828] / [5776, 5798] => 1.08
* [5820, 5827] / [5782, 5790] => 1.13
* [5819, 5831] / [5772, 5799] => 1.09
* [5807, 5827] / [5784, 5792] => 1.09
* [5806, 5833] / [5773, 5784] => 1.07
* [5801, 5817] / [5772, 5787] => 1.05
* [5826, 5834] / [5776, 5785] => 1.09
